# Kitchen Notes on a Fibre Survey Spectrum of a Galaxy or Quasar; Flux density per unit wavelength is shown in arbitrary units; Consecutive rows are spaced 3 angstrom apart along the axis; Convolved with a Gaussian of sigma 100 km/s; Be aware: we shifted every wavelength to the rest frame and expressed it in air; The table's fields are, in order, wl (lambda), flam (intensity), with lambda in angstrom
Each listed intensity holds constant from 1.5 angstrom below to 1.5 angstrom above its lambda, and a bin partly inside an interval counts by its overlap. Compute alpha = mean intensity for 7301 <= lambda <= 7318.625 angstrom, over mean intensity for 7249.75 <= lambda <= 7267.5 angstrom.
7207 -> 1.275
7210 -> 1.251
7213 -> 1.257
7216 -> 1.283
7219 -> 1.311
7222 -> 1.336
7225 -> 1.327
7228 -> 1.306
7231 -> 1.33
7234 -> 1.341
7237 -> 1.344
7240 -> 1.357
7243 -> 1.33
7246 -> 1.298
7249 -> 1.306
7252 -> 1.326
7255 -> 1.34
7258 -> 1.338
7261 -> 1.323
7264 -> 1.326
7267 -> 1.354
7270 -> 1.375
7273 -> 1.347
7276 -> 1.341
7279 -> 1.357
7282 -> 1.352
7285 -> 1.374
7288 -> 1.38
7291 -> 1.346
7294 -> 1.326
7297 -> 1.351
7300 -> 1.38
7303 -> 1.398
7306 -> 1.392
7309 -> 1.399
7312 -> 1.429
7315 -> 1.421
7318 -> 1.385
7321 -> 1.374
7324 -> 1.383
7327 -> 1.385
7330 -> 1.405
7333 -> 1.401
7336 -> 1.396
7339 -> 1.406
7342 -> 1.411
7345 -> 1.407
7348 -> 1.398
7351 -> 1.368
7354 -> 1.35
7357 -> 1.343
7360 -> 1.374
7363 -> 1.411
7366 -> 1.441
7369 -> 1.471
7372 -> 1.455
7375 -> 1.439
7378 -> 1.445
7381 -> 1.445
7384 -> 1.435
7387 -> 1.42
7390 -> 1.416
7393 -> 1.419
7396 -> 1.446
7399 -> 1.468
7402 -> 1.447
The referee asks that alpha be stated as 1.1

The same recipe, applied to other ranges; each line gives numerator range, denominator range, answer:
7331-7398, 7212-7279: 1.06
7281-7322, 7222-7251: 1.04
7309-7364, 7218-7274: 1.04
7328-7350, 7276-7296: 1.04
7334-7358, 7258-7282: 1.03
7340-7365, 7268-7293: 1.02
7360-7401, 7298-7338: 1.03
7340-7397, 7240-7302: 1.05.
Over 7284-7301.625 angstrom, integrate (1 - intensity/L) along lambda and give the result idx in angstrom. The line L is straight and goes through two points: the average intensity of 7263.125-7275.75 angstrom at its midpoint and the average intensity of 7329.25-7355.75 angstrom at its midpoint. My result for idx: 0.06 angstrom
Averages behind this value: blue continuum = 1.35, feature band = 1.36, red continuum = 1.39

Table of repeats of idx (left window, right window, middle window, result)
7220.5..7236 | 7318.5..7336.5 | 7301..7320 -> -0.3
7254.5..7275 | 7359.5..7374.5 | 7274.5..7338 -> 0.0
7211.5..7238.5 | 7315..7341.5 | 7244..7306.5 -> 0.3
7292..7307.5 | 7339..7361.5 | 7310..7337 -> -0.5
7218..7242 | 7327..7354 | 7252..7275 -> 0.2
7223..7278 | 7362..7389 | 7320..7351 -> 0.2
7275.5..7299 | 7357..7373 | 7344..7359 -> 0.4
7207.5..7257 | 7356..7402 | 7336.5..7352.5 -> 0.1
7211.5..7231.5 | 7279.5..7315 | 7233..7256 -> 0.0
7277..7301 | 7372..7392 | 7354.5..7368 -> 0.2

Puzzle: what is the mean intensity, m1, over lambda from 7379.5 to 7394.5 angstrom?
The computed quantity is 1.43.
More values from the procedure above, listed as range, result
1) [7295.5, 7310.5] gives 1.38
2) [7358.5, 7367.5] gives 1.41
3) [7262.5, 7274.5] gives 1.35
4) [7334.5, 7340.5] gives 1.4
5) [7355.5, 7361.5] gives 1.36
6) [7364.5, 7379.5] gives 1.45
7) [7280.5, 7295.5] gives 1.36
